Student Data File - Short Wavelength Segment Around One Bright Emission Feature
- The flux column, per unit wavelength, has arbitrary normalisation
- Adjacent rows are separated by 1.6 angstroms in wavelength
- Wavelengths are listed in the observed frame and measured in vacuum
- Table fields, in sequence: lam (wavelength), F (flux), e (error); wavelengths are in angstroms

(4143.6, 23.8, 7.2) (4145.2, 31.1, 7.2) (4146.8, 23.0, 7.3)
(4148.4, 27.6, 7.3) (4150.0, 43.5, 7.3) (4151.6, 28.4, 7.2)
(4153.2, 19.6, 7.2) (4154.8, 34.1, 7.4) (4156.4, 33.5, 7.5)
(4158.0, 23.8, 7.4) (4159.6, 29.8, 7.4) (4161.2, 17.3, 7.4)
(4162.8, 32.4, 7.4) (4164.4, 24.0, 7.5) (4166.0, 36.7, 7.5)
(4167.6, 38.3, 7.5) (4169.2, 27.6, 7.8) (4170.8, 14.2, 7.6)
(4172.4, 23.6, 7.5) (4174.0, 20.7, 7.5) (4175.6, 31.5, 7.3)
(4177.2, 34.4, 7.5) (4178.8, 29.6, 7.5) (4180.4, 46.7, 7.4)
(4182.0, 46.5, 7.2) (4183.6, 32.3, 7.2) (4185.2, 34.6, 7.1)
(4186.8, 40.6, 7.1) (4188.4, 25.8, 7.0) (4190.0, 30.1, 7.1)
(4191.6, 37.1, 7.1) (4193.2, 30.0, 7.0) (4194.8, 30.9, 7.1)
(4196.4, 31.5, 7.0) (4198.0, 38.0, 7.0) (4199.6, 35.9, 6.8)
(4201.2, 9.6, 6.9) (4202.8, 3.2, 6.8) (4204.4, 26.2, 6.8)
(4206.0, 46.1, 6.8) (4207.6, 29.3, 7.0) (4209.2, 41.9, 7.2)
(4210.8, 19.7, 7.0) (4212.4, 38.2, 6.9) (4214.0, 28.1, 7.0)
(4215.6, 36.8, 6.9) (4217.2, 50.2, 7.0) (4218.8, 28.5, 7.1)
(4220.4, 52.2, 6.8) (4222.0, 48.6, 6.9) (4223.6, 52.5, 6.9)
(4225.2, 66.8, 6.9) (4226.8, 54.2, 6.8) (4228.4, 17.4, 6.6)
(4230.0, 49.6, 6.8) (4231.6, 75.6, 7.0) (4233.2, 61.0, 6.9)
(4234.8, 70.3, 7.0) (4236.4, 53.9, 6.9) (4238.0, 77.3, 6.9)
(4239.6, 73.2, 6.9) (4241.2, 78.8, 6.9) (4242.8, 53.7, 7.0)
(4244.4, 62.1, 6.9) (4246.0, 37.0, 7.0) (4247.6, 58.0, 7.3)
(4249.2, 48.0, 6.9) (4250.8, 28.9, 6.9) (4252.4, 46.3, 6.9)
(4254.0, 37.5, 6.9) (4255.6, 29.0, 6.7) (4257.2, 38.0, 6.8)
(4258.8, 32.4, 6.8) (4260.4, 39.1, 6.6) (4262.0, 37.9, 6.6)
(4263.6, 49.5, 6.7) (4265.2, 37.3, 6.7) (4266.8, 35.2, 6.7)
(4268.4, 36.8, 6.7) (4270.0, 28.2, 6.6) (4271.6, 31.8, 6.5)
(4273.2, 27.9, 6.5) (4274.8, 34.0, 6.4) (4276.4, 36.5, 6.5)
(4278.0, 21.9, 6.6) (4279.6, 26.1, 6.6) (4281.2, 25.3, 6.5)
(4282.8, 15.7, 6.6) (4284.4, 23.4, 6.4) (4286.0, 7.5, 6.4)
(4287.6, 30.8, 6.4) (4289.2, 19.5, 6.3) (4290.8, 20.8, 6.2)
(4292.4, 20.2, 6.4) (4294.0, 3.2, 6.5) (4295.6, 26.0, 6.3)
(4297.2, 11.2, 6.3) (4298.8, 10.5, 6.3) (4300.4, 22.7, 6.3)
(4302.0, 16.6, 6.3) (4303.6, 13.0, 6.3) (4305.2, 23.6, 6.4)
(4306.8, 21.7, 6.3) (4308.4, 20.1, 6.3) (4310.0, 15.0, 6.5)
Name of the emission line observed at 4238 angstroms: C IV 1549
